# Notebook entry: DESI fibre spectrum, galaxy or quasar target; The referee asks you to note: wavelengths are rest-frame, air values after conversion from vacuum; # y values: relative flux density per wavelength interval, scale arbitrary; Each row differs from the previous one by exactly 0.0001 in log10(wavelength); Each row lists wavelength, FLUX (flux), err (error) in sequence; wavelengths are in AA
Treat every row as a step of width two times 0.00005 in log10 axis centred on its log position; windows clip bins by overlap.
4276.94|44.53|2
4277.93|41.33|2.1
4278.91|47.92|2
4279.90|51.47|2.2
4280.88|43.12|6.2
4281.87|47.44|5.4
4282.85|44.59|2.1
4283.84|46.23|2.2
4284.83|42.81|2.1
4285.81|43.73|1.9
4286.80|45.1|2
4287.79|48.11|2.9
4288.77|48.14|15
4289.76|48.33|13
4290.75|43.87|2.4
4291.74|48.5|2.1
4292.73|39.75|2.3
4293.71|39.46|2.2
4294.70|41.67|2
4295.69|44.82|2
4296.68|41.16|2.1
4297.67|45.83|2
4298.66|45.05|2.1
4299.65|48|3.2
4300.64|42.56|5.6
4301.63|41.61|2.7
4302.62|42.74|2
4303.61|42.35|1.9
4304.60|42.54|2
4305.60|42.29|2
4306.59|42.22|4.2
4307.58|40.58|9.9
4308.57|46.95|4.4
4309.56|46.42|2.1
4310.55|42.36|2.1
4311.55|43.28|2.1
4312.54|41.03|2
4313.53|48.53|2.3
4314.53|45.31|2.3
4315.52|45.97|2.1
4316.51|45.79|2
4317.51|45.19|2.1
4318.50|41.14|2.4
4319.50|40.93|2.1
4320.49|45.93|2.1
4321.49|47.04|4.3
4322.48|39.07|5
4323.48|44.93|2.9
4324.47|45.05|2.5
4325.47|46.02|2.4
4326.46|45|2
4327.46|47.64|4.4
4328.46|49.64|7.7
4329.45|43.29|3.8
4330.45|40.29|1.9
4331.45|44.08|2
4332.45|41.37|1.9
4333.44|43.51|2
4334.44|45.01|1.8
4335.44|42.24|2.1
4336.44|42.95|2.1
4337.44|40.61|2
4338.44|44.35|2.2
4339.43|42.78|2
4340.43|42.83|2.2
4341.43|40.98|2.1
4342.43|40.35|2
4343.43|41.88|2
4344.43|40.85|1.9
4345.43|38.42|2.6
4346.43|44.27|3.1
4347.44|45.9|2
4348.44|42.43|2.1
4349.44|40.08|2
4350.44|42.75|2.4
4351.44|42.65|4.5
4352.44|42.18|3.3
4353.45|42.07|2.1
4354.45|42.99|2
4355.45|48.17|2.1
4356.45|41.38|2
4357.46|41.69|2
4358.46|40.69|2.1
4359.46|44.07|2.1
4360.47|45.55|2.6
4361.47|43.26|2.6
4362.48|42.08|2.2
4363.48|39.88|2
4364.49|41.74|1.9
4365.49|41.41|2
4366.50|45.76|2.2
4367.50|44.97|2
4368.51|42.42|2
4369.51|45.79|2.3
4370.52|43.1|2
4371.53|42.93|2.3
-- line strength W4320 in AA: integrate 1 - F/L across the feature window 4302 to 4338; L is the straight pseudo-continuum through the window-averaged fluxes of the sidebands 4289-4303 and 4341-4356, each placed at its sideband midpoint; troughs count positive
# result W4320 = -0.5 AA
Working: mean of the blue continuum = 43.9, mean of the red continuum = 42.4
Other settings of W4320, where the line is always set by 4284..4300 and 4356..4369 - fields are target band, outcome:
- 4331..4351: 0.4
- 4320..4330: -0.4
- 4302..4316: 0.1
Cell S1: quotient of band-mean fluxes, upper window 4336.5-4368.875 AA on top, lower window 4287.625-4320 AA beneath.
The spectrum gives 0.97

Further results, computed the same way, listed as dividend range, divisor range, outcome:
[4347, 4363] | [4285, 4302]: 0.97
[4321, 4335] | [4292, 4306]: 1.03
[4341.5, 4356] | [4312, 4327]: 0.95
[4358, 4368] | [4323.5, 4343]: 0.98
